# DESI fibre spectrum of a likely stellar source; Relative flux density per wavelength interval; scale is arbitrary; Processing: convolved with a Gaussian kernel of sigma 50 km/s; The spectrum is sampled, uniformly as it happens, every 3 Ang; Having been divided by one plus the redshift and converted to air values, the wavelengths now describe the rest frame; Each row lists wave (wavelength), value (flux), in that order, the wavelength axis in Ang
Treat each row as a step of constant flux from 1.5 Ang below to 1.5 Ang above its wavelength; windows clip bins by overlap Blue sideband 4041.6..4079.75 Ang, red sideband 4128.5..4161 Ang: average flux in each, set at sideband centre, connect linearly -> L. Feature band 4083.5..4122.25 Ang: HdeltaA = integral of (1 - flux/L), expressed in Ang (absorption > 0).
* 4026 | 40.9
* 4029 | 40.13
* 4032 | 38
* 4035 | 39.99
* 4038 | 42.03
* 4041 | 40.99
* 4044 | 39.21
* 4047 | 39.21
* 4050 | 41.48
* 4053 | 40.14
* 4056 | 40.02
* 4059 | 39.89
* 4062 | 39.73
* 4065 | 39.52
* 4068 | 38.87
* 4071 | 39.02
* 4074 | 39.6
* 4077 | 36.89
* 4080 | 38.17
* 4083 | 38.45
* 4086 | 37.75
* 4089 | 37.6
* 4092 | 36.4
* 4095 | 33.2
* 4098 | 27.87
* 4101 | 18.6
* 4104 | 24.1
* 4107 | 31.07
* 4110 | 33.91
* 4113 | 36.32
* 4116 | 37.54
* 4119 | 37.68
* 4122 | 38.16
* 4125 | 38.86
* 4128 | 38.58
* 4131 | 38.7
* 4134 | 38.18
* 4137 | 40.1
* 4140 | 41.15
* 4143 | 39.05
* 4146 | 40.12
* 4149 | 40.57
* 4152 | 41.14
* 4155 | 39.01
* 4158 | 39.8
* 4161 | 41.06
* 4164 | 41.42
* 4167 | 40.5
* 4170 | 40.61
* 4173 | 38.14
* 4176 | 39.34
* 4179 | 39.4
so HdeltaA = 6.4 Ang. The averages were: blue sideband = 39.5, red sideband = 39.8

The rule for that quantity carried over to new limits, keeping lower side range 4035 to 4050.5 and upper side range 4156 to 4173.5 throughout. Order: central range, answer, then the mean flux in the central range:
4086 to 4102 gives 3.4 Ang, 31.8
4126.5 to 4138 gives 0.4 Ang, 38.8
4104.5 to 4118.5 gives 2.2 Ang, 34.2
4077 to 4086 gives 0.5 Ang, 38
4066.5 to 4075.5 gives 0.3 Ang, 39.2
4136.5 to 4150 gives 0.1 Ang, 40.2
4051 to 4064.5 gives 0.2 Ang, 40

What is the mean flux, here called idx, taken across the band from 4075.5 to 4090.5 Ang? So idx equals 37.8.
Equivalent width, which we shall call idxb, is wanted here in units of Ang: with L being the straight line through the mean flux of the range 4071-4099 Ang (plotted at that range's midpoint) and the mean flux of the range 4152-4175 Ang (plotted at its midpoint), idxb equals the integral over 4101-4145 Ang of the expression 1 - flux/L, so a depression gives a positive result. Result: 2.56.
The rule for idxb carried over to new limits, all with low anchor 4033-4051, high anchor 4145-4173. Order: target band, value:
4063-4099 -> 2.9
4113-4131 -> 1.0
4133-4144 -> 0.2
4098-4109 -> 4.1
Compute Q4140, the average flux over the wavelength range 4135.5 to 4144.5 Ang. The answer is 40.1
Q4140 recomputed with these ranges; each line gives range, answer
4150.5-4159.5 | 40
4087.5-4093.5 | 37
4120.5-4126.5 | 38.5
